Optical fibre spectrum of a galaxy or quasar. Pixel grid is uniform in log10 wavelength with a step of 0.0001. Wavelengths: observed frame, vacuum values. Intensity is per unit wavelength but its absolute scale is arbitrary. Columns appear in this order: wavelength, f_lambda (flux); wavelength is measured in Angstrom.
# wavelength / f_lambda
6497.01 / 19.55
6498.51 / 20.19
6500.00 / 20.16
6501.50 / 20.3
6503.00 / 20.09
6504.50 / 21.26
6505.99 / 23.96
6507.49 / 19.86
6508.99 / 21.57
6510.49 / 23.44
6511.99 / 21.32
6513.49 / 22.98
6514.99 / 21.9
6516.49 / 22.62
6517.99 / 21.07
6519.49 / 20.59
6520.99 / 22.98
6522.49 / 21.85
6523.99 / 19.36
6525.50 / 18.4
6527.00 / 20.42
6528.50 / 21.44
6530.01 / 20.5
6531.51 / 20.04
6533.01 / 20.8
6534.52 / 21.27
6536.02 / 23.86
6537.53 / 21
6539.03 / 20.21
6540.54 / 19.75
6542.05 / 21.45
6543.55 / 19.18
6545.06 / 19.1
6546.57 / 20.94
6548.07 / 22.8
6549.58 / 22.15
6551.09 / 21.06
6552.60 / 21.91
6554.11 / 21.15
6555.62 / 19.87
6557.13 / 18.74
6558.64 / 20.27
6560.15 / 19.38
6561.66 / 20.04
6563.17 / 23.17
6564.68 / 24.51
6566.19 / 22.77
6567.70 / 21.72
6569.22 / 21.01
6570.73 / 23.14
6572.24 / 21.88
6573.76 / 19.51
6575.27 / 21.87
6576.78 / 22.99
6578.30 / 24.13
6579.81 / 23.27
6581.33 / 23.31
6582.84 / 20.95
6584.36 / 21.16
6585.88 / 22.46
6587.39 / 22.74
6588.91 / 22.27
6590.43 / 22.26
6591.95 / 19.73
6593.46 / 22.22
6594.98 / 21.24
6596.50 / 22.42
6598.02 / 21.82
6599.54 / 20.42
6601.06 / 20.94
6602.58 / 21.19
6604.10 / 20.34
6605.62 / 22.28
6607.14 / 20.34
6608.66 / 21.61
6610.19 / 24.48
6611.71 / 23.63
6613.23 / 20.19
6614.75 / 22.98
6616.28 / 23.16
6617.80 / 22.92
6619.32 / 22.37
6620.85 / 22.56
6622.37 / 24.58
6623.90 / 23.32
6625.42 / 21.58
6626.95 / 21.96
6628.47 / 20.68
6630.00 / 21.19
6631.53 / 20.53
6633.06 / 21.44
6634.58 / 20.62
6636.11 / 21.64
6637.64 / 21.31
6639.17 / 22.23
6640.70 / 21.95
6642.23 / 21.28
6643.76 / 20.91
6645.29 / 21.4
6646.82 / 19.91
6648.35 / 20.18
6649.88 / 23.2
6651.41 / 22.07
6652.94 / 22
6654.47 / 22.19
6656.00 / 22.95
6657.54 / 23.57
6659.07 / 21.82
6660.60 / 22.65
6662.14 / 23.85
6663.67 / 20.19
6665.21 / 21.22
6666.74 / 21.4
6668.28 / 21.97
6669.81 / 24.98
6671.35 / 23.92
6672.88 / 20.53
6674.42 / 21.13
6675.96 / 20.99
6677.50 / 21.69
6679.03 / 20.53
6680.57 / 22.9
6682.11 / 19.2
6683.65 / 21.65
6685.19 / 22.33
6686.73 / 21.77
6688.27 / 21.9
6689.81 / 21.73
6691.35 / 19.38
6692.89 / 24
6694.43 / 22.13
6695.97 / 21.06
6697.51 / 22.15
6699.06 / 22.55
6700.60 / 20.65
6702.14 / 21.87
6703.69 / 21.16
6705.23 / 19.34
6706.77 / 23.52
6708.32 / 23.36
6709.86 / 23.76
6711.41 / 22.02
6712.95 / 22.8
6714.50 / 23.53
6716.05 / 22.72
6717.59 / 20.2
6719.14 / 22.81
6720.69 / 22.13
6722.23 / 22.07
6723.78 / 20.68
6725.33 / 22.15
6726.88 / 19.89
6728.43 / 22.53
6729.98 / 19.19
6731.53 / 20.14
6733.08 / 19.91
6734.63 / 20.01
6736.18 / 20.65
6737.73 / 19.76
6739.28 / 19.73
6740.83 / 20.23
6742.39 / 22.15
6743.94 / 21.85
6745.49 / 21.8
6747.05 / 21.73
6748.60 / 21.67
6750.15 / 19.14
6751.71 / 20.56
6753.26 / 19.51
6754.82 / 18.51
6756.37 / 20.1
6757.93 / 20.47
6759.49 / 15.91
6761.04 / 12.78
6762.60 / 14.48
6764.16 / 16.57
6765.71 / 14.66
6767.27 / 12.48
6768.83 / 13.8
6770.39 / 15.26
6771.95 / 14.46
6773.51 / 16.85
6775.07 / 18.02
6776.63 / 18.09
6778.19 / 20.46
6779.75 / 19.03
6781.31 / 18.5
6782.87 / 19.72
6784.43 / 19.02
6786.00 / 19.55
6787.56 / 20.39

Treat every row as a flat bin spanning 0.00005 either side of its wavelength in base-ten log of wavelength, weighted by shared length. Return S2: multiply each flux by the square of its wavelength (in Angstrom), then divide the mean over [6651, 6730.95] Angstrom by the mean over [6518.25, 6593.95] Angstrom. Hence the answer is 1.07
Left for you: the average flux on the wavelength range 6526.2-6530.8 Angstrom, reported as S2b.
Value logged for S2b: 20.8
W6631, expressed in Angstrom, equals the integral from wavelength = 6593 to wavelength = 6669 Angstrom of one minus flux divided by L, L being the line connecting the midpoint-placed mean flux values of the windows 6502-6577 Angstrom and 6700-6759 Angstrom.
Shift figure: -2.4 Angstrom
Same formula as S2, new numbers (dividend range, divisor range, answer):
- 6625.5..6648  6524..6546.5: 1.07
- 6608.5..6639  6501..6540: 1.07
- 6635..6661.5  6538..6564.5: 1.08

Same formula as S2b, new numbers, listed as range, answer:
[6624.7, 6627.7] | 21.7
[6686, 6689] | 21.8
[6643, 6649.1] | 20.6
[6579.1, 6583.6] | 22.5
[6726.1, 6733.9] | 20.3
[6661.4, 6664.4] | 22.1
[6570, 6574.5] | 21.5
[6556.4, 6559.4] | 19.5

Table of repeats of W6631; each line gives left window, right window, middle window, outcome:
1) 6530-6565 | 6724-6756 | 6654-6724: -4.52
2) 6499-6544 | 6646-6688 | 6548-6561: 0.36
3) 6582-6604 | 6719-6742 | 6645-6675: -1.31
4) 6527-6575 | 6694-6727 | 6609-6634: -0.97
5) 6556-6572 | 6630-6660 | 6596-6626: -0.83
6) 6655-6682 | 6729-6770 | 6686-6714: -1.63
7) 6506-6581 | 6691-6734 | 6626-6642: 0.15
